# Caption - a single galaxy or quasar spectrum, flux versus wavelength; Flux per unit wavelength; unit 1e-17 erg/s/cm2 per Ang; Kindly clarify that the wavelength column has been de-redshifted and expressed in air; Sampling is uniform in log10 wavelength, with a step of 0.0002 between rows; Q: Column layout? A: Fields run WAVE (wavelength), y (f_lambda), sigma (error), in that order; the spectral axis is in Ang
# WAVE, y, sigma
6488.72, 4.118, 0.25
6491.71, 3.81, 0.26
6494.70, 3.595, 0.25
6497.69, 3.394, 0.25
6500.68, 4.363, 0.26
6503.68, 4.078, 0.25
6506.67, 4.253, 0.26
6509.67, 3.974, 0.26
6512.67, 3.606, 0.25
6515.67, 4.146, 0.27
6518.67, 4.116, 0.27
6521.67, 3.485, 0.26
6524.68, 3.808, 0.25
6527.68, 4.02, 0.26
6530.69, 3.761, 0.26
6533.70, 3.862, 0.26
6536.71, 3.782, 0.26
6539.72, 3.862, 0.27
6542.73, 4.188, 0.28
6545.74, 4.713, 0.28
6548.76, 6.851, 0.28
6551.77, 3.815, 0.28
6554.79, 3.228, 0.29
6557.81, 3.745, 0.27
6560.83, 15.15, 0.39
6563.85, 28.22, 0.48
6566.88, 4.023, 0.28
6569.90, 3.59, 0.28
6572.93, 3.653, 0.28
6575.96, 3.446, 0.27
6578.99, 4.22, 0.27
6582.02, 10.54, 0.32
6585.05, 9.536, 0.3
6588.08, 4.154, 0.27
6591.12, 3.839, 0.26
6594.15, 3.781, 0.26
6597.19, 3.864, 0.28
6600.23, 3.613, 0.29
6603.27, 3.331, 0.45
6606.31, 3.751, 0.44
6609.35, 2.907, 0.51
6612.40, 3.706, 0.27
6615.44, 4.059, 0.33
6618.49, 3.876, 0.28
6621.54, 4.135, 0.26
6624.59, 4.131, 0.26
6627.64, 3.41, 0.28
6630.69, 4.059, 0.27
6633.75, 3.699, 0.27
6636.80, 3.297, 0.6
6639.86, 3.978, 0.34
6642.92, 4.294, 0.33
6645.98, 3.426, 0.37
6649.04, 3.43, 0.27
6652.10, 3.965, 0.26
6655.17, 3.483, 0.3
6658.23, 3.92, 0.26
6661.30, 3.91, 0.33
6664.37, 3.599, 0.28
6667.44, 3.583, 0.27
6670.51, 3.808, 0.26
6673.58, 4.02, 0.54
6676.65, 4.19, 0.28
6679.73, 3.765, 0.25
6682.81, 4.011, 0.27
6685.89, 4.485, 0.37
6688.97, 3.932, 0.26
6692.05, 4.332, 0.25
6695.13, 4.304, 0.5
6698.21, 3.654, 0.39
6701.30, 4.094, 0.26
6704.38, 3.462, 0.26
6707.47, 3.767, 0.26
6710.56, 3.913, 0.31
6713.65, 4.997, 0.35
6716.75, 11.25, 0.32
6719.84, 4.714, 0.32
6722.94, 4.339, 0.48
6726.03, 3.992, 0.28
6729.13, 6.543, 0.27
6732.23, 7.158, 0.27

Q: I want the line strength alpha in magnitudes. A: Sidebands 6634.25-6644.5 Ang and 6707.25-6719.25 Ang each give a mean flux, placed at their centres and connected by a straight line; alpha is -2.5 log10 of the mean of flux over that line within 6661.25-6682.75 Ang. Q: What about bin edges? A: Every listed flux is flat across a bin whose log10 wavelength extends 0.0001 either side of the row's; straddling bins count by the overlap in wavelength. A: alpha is 0.251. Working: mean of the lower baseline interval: 3.84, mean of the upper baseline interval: 6.12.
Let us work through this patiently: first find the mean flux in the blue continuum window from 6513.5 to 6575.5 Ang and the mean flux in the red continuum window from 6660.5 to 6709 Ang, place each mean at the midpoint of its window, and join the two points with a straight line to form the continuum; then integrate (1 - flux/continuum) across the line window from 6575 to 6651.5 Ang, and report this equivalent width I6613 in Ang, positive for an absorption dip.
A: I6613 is 9.8 Ang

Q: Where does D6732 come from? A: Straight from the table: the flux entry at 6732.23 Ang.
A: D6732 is 7.158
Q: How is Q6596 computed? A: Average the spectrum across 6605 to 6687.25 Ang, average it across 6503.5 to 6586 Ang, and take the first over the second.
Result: 0.7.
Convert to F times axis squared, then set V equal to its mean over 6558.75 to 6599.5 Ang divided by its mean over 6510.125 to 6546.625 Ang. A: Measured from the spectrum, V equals 1.9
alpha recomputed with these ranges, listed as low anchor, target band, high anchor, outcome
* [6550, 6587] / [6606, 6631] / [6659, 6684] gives 0.47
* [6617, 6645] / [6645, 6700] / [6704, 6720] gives 0.21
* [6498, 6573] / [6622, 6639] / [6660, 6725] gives 0.27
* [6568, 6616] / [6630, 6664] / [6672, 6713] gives 0.13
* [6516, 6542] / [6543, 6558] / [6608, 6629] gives -0.18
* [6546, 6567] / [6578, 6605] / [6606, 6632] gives 0.22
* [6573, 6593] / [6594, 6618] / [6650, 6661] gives 0.37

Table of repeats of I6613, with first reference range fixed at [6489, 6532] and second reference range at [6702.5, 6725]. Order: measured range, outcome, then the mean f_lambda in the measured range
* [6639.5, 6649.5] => 2.0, 3.8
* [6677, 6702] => 4.7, 4.08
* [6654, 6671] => 4.0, 3.72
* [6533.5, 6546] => 0.1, 4.04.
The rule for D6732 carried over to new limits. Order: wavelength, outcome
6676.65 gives 4.19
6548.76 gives 6.851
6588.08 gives 4.154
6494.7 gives 3.595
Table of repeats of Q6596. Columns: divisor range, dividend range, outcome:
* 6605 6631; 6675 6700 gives 1.08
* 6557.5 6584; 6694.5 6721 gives 0.56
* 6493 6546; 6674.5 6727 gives 1.16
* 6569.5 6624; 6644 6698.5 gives 0.87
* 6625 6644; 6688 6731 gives 1.27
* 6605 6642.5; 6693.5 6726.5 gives 1.27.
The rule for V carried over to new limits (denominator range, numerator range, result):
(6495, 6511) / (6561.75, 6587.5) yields 2.15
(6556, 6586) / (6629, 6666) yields 0.45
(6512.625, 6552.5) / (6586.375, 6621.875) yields 0.92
